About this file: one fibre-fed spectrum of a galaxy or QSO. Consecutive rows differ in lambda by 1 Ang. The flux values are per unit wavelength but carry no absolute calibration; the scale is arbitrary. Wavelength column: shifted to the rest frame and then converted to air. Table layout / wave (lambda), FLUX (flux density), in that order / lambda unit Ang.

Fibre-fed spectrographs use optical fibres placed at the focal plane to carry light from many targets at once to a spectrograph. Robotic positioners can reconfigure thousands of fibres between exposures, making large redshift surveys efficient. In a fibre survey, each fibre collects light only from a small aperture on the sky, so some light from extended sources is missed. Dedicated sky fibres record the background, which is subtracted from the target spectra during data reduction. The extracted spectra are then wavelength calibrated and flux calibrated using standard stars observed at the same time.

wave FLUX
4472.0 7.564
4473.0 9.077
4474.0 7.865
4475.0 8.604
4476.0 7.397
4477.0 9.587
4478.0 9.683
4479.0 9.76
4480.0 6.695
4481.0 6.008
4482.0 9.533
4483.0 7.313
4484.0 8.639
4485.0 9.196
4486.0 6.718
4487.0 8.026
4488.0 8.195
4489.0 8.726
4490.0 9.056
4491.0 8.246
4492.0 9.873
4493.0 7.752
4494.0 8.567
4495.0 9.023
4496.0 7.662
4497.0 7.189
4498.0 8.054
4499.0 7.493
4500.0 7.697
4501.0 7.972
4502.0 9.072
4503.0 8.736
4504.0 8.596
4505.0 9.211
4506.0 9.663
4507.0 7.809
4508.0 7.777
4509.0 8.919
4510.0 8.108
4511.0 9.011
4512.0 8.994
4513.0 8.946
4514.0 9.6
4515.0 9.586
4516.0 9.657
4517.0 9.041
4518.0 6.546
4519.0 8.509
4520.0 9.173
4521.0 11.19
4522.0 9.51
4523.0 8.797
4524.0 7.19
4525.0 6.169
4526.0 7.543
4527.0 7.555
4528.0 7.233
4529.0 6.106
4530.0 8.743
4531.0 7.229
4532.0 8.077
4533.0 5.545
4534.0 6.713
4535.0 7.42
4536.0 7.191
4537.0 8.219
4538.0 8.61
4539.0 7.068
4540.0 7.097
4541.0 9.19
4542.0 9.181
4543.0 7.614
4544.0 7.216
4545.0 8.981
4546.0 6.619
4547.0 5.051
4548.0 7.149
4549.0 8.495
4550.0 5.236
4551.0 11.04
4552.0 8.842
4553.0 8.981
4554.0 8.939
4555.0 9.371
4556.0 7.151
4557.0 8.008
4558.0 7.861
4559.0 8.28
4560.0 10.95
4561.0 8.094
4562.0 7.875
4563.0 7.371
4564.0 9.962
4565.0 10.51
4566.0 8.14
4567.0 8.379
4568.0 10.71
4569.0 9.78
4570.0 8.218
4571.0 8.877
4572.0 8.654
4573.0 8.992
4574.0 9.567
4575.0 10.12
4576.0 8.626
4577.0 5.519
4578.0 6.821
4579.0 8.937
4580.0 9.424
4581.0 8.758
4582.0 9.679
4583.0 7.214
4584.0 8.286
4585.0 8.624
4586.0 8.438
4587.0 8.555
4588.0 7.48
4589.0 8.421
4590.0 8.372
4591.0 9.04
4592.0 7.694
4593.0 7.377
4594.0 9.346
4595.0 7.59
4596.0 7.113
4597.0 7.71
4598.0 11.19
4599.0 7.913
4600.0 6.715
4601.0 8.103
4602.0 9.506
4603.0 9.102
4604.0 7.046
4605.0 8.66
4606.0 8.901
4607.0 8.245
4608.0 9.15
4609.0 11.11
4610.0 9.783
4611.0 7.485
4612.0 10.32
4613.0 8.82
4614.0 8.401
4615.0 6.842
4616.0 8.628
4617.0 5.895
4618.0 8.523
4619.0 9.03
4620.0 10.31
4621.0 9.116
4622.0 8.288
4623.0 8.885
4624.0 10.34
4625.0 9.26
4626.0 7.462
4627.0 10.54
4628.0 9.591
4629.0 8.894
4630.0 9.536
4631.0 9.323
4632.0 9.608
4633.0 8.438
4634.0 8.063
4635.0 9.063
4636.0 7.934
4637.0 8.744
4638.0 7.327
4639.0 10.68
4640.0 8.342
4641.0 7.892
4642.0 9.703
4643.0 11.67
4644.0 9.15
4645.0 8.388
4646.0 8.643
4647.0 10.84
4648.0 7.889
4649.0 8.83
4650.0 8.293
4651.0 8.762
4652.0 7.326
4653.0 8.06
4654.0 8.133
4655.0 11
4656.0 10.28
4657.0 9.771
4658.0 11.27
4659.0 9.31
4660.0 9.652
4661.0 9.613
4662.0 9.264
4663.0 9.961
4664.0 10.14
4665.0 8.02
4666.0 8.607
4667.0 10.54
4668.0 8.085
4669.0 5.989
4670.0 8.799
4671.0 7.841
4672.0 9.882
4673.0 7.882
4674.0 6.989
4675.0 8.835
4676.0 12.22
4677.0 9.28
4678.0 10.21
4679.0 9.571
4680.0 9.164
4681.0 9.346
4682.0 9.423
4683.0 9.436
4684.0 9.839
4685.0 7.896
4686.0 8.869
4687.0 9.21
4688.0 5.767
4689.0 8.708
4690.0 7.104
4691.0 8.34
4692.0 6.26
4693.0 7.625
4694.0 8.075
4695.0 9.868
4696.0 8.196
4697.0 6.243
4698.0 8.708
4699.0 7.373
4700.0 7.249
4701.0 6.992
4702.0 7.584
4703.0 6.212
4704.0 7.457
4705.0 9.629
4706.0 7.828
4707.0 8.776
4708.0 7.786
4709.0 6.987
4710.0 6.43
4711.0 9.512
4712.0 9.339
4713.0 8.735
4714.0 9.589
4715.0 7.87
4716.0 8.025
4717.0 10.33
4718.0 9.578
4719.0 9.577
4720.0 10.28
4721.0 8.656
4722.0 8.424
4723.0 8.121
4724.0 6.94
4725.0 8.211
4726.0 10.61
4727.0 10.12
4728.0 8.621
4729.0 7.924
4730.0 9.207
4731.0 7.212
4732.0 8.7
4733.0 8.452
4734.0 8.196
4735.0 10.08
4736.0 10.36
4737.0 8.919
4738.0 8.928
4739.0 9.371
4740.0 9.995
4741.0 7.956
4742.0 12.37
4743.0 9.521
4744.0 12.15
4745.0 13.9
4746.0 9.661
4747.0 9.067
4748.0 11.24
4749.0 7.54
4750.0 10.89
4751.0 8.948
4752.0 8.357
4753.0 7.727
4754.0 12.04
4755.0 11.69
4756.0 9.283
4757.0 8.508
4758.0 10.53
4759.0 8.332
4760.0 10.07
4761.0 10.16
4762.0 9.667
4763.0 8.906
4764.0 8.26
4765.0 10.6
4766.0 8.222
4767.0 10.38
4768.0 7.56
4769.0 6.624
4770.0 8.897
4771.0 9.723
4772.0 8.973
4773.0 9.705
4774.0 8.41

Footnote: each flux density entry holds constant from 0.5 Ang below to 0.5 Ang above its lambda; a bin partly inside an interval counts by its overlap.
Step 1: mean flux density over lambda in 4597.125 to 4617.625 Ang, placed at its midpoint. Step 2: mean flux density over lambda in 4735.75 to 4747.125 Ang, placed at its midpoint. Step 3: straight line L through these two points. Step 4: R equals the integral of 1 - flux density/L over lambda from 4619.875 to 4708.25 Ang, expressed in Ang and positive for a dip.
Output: 4.5 Ang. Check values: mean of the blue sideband 8.57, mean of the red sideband 10.2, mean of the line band 8.77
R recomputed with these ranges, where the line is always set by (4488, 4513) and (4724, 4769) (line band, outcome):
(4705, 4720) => 1.0 Ang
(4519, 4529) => 0.5 Ang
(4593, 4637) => 1.0 Ang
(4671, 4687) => -0.1 Ang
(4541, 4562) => 1.2 Ang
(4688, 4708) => 3.3 Ang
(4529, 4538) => 1.3 Ang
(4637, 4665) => -0.5 Ang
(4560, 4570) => -0.4 Ang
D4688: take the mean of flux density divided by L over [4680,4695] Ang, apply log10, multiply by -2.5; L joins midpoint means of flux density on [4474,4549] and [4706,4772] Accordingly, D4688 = 0.075 mag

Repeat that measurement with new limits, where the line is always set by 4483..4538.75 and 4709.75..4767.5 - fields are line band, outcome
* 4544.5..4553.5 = 0.08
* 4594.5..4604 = 0.05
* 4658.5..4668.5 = -0.04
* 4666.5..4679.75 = 0.01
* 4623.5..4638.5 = -0.01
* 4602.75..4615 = -0.01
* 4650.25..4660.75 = -0.05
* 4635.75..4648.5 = -0.02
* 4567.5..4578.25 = -0.03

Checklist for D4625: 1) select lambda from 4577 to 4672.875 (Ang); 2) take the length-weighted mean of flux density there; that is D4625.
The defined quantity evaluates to 8.78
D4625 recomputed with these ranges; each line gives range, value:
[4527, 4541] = 7.4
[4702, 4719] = 8.39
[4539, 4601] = 8.37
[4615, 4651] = 8.91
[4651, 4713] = 8.59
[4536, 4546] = 8.01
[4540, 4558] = 8.03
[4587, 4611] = 8.48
